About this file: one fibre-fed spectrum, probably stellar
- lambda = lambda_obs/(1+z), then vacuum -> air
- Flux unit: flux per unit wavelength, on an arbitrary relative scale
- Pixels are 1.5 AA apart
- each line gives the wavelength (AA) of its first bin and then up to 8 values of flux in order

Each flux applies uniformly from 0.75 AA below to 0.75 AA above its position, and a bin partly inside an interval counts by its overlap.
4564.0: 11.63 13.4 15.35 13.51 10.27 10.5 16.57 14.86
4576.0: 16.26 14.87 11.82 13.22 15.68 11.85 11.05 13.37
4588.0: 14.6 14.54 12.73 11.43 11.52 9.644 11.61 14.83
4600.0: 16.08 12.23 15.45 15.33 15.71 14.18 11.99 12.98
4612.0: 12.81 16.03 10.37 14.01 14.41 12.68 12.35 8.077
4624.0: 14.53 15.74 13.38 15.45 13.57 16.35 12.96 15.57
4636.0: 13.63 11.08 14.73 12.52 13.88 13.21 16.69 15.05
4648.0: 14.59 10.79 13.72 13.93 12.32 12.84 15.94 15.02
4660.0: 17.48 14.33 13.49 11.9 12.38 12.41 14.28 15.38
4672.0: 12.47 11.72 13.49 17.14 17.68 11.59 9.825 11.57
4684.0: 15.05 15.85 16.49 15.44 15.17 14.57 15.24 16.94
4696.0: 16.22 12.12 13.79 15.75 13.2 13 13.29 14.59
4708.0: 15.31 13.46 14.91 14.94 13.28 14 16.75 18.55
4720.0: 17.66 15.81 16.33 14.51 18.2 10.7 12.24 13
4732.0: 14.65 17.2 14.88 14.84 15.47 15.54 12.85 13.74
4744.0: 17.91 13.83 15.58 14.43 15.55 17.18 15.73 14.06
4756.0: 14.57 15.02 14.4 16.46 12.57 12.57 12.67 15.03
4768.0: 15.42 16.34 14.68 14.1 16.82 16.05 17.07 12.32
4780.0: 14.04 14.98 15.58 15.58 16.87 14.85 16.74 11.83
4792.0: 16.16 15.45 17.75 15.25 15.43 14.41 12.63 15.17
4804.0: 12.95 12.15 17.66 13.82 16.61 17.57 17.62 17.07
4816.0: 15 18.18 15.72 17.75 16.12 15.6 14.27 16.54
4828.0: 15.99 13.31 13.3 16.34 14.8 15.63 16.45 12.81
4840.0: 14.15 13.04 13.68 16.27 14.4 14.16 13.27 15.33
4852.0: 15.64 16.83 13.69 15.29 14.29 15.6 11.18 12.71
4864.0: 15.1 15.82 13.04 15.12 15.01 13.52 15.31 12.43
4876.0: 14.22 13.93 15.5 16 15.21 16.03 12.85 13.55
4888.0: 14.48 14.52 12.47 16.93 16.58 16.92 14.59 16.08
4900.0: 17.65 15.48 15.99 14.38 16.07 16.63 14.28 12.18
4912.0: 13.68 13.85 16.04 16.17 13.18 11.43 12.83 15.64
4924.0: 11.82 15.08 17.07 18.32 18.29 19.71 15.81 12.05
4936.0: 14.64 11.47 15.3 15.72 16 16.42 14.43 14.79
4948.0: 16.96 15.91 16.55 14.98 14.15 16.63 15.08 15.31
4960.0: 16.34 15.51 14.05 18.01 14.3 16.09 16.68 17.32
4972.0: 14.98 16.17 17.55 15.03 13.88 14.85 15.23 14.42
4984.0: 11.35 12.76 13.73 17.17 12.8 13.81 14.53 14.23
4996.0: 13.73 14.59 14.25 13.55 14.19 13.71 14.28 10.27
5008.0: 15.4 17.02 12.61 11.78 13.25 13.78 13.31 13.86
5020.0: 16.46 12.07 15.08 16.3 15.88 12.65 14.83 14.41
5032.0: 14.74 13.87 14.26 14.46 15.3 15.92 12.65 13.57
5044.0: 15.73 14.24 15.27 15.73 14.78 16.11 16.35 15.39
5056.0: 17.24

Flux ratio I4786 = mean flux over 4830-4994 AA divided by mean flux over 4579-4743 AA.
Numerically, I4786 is 1.06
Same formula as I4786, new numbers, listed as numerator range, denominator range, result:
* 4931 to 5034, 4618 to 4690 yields 1.06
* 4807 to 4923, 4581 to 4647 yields 1.11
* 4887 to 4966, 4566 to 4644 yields 1.13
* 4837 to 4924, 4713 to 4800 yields 0.97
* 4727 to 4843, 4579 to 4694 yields 1.10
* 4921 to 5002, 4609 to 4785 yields 1.05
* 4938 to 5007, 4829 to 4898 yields 1.02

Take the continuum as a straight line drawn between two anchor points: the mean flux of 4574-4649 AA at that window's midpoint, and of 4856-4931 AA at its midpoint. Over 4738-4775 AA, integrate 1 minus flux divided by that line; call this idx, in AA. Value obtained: -1.7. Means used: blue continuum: 13.6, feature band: 14.9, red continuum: 14.8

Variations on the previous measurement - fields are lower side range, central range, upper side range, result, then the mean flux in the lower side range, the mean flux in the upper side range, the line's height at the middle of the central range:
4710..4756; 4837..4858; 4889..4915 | 0.9 AA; 15.1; 15.2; 15.2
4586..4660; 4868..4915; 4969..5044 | -2.5 AA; 13.6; 14.4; 14.1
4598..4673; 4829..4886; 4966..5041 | -1.3 AA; 13.8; 14.4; 14.2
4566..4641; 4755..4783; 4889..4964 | -0.7 AA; 13.5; 15.3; 14.4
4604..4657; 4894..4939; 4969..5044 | -2.9 AA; 13.7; 14.4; 14.2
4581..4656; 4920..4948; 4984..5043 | -2.7 AA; 13.5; 14.1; 14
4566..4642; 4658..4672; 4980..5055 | -0.4 AA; 13.5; 14.3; 13.6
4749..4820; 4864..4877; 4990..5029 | 0.4 AA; 15.2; 14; 14.8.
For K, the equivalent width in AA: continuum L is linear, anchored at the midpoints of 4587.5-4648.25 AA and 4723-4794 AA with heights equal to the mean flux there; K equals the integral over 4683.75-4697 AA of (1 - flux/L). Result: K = -1.2 AA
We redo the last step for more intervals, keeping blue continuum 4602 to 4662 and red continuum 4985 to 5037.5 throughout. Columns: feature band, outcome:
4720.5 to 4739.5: -1.3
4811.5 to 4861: -4.3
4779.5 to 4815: -3.4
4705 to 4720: -1.3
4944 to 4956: -1.3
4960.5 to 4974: -1.7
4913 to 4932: -1.7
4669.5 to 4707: -1.0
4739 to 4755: -1.4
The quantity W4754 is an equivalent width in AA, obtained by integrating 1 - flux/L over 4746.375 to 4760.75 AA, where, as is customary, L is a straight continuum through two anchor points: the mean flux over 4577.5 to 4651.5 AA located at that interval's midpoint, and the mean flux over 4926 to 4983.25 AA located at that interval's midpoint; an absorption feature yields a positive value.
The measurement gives -0.87 AA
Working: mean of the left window 13.5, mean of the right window 15.7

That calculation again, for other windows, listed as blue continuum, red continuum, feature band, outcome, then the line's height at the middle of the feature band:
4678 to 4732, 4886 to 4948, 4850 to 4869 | 0.51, 15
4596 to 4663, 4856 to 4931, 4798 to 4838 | -2.54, 14.5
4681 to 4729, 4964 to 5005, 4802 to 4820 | -1.28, 14.8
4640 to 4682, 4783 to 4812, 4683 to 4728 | -2.53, 14.2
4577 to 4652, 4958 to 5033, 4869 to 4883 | -0.38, 14.2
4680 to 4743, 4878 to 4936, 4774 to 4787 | -0.48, 14.8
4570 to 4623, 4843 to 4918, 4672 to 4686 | 0.06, 13.7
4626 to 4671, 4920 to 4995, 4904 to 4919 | 0.44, 15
